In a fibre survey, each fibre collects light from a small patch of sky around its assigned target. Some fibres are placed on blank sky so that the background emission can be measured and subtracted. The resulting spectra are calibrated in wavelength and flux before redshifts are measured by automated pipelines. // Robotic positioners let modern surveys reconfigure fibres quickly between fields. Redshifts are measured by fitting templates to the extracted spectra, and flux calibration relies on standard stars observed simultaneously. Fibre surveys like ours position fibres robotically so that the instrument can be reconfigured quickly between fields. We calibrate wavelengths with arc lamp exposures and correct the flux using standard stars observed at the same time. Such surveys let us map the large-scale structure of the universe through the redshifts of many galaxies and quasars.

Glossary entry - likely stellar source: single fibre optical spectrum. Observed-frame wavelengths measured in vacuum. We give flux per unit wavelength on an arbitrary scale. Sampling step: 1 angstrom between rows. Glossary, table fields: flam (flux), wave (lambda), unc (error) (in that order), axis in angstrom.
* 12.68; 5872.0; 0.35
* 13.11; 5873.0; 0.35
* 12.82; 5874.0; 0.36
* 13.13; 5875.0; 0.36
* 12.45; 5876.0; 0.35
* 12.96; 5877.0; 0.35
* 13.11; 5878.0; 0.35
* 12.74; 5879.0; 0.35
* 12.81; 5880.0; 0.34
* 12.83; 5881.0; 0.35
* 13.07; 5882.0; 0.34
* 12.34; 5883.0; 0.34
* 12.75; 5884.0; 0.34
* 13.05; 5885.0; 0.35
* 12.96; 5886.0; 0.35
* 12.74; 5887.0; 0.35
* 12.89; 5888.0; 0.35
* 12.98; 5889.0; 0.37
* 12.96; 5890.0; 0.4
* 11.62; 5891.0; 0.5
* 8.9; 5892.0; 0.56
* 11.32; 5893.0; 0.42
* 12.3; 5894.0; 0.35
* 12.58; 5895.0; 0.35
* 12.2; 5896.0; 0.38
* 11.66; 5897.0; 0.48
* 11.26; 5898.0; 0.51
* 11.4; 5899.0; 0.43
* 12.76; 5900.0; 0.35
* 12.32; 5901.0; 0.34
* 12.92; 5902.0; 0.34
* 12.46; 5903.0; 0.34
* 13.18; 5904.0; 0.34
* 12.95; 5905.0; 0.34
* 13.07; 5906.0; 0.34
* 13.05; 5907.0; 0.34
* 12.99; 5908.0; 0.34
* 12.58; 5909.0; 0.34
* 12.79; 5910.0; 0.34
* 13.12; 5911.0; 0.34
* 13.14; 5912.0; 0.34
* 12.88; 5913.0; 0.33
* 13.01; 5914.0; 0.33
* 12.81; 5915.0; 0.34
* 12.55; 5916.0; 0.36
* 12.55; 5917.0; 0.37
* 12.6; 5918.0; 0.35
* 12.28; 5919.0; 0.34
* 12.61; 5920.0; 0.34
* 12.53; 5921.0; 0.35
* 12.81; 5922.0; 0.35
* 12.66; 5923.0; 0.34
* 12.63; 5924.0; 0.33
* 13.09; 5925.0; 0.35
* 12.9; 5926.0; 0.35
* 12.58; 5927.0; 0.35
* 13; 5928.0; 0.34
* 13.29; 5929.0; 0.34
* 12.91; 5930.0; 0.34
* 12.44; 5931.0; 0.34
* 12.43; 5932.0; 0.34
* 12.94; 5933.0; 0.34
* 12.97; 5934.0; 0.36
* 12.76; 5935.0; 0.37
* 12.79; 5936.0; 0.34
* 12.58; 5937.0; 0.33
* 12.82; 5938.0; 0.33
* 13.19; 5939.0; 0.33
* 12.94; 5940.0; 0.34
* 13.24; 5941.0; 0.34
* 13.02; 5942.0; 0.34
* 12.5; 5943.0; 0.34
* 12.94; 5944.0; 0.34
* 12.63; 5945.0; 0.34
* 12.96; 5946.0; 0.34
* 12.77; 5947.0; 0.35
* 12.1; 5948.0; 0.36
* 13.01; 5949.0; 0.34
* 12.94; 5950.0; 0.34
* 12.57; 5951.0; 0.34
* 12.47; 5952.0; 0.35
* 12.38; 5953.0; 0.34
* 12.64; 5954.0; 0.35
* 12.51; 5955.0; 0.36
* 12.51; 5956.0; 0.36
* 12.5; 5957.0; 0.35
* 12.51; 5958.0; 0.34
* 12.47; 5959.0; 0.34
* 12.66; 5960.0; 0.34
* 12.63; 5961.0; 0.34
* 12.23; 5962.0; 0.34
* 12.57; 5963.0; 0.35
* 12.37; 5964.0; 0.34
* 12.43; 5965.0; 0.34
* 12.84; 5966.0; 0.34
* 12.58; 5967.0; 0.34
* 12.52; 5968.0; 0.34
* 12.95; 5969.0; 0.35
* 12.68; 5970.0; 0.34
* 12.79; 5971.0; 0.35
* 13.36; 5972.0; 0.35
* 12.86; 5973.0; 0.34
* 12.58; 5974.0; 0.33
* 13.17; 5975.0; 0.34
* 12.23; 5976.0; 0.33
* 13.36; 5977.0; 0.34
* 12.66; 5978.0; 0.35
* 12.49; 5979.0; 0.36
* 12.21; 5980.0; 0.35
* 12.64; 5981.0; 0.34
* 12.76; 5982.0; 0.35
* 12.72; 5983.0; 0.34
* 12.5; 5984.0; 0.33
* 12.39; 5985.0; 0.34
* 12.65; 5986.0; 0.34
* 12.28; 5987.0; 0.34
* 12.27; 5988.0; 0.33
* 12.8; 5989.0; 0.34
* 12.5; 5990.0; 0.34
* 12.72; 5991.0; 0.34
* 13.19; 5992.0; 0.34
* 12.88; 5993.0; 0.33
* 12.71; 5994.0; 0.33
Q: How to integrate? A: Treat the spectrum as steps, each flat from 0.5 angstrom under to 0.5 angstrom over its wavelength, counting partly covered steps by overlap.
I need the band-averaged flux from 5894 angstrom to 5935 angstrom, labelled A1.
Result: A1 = 12.7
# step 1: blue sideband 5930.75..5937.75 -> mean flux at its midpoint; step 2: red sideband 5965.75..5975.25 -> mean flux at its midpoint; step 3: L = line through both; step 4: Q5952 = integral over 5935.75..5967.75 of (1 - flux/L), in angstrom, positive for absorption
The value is 0.3 angstrom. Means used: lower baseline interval 12.7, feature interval 12.7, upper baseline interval 12.8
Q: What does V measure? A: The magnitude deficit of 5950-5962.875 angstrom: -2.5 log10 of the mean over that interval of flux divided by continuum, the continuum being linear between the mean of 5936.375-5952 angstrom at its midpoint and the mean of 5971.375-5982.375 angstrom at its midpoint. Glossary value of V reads 0.02 mag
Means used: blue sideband 12.8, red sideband 12.8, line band 12.5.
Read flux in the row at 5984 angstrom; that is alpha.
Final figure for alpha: 12.5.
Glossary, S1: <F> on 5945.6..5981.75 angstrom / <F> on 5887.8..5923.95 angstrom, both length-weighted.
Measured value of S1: 1.01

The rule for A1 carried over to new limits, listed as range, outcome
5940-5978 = 12.7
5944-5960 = 12.6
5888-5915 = 12.4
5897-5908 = 12.5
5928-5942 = 12.9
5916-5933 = 12.7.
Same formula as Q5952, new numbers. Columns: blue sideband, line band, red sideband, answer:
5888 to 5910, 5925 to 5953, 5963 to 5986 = -0.7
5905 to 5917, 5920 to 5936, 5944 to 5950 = 0.0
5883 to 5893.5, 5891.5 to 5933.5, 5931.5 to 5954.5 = -0.2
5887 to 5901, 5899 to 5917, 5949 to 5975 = -1.1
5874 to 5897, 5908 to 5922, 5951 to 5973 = -0.2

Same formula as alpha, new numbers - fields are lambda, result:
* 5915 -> 12.81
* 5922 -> 12.81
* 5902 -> 12.92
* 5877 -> 12.96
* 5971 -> 12.79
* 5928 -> 13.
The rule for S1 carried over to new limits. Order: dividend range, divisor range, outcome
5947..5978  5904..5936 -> 0.99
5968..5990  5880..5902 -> 1.03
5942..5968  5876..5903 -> 1.02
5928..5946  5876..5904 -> 1.04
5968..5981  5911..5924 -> 1.00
